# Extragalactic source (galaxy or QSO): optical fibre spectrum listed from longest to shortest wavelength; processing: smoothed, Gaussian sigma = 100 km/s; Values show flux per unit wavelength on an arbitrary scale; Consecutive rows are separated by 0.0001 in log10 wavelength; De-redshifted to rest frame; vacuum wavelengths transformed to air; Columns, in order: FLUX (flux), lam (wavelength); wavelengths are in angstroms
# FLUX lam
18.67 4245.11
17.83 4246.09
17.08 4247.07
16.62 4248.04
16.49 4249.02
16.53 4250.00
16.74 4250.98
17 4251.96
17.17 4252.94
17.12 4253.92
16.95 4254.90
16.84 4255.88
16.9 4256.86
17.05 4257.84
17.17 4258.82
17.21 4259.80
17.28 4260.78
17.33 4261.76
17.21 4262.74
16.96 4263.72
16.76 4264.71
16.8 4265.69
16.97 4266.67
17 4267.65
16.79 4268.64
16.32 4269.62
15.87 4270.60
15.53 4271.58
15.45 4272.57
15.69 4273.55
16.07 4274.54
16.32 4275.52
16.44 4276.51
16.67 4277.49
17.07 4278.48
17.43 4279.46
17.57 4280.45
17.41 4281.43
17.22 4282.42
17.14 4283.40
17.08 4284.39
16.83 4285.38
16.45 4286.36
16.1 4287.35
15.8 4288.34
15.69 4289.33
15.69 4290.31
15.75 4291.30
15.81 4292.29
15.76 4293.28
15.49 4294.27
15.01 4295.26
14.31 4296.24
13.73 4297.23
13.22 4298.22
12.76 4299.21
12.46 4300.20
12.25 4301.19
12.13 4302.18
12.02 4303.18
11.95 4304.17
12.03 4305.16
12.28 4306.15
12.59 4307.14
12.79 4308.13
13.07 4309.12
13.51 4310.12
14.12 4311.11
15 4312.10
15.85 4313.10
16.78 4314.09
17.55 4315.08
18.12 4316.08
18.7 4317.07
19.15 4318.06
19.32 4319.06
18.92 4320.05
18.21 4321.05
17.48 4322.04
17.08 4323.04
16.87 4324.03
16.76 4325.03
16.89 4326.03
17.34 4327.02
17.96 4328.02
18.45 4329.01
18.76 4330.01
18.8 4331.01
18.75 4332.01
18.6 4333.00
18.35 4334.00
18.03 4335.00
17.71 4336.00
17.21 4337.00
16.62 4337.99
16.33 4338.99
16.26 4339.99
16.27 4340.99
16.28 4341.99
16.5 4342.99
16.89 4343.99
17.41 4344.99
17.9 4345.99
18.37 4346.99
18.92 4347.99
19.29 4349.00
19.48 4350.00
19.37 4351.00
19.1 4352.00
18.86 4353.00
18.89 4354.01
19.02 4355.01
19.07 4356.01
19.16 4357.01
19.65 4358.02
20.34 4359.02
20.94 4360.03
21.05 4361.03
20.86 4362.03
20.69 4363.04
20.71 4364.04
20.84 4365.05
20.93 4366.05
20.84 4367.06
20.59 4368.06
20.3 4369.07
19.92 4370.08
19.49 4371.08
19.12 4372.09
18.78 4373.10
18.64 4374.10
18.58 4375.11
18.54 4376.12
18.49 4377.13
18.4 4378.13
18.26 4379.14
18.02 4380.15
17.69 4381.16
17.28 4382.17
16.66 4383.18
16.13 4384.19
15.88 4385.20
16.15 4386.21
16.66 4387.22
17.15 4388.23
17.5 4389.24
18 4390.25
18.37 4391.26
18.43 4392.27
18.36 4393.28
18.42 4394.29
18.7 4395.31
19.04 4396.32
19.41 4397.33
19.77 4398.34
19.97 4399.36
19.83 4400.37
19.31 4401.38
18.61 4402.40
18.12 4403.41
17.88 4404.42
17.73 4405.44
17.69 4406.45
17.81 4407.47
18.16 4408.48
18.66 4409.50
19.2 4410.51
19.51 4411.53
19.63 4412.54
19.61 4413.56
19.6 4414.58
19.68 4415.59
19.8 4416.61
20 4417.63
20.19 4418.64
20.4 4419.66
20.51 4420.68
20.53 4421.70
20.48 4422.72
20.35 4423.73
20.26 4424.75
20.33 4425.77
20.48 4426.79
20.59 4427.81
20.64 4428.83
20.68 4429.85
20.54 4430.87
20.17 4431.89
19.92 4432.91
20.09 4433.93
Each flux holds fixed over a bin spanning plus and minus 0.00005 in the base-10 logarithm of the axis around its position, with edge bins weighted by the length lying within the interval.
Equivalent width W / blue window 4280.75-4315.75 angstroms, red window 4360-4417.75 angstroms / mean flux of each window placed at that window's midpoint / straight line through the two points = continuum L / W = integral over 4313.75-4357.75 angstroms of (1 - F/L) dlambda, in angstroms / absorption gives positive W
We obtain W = -4.3 angstroms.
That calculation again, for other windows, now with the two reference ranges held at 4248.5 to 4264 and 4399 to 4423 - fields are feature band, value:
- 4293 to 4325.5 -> 5.0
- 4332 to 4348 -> 0.8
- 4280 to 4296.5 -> 1.2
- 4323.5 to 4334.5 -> 0.1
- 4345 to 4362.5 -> -0.9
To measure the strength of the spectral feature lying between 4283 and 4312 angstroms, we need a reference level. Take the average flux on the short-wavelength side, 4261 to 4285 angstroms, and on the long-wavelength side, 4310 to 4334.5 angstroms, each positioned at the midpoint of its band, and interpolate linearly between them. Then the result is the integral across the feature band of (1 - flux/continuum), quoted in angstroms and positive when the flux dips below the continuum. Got 4.8 angstroms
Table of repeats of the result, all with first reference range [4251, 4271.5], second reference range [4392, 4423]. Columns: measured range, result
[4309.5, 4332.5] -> 0.6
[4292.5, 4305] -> 2.9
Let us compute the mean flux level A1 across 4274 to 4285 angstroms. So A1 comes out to 16.9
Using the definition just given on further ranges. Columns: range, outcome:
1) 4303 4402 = 17.9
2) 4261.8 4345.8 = 16.2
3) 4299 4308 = 12.3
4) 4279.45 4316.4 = 14.9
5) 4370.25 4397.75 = 18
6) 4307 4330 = 16.7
